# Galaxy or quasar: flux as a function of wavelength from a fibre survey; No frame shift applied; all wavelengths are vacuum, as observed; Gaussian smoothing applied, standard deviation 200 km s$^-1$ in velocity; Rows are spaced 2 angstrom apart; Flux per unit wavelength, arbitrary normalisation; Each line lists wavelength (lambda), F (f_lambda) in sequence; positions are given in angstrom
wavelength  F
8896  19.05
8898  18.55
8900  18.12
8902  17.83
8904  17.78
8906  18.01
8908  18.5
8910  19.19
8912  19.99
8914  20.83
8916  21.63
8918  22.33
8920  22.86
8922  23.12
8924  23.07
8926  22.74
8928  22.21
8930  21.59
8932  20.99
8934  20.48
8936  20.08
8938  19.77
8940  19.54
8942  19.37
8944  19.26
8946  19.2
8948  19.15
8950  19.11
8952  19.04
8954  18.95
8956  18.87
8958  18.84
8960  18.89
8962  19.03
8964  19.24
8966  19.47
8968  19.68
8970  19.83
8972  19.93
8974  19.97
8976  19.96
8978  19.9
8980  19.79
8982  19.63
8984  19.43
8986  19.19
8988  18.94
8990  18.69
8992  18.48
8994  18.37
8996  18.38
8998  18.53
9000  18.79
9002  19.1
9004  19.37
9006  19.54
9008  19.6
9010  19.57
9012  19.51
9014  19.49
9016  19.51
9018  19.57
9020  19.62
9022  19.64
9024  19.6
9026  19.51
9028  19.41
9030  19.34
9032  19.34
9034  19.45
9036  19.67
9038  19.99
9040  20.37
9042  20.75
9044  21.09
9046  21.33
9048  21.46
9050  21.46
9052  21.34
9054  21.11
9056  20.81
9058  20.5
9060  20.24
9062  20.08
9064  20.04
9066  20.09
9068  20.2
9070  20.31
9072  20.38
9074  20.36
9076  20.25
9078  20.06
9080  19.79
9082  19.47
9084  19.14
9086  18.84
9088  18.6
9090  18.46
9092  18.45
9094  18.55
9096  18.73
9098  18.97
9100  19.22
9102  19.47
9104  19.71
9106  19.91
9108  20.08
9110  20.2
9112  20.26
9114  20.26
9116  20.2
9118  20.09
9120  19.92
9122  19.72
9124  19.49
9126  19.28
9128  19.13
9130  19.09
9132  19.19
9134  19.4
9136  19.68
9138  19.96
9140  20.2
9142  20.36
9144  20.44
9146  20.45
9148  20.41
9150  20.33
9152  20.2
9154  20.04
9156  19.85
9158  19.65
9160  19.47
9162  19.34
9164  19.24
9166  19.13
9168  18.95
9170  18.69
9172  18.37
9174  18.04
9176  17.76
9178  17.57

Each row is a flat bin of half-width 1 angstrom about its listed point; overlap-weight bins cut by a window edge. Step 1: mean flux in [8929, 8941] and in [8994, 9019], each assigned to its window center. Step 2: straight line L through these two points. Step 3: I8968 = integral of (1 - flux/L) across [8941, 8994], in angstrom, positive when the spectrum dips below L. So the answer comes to 1.5 angstrom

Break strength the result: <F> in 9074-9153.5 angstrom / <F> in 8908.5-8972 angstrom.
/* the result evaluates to 0.97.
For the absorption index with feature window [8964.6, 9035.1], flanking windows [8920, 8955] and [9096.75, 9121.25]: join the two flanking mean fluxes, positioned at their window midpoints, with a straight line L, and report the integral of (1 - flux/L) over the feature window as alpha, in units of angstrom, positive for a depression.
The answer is 3.1 angstrom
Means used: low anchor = 20.5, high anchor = 19.8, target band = 19.4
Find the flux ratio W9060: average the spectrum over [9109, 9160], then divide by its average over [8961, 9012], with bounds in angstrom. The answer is 1.03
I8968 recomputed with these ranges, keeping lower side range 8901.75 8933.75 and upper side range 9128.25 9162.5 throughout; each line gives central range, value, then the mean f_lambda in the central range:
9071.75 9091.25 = 0.64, 19.5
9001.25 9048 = 1.37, 19.8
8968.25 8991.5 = 1.17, 19.5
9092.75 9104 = 0.58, 19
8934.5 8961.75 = 1.93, 19.3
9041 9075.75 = -0.72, 20.7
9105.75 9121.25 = -0.08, 20.1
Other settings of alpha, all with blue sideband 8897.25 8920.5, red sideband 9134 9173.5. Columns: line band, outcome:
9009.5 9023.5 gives 0.05 angstrom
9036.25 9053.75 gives -1.14 angstrom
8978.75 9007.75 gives 0.86 angstrom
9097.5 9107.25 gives 0.09 angstrom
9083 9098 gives 0.74 angstrom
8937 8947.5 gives 0.10 angstrom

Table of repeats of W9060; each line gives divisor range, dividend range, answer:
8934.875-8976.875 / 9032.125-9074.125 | 1.06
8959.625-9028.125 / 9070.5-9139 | 1.01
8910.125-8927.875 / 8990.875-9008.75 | 0.86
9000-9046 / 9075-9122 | 0.99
